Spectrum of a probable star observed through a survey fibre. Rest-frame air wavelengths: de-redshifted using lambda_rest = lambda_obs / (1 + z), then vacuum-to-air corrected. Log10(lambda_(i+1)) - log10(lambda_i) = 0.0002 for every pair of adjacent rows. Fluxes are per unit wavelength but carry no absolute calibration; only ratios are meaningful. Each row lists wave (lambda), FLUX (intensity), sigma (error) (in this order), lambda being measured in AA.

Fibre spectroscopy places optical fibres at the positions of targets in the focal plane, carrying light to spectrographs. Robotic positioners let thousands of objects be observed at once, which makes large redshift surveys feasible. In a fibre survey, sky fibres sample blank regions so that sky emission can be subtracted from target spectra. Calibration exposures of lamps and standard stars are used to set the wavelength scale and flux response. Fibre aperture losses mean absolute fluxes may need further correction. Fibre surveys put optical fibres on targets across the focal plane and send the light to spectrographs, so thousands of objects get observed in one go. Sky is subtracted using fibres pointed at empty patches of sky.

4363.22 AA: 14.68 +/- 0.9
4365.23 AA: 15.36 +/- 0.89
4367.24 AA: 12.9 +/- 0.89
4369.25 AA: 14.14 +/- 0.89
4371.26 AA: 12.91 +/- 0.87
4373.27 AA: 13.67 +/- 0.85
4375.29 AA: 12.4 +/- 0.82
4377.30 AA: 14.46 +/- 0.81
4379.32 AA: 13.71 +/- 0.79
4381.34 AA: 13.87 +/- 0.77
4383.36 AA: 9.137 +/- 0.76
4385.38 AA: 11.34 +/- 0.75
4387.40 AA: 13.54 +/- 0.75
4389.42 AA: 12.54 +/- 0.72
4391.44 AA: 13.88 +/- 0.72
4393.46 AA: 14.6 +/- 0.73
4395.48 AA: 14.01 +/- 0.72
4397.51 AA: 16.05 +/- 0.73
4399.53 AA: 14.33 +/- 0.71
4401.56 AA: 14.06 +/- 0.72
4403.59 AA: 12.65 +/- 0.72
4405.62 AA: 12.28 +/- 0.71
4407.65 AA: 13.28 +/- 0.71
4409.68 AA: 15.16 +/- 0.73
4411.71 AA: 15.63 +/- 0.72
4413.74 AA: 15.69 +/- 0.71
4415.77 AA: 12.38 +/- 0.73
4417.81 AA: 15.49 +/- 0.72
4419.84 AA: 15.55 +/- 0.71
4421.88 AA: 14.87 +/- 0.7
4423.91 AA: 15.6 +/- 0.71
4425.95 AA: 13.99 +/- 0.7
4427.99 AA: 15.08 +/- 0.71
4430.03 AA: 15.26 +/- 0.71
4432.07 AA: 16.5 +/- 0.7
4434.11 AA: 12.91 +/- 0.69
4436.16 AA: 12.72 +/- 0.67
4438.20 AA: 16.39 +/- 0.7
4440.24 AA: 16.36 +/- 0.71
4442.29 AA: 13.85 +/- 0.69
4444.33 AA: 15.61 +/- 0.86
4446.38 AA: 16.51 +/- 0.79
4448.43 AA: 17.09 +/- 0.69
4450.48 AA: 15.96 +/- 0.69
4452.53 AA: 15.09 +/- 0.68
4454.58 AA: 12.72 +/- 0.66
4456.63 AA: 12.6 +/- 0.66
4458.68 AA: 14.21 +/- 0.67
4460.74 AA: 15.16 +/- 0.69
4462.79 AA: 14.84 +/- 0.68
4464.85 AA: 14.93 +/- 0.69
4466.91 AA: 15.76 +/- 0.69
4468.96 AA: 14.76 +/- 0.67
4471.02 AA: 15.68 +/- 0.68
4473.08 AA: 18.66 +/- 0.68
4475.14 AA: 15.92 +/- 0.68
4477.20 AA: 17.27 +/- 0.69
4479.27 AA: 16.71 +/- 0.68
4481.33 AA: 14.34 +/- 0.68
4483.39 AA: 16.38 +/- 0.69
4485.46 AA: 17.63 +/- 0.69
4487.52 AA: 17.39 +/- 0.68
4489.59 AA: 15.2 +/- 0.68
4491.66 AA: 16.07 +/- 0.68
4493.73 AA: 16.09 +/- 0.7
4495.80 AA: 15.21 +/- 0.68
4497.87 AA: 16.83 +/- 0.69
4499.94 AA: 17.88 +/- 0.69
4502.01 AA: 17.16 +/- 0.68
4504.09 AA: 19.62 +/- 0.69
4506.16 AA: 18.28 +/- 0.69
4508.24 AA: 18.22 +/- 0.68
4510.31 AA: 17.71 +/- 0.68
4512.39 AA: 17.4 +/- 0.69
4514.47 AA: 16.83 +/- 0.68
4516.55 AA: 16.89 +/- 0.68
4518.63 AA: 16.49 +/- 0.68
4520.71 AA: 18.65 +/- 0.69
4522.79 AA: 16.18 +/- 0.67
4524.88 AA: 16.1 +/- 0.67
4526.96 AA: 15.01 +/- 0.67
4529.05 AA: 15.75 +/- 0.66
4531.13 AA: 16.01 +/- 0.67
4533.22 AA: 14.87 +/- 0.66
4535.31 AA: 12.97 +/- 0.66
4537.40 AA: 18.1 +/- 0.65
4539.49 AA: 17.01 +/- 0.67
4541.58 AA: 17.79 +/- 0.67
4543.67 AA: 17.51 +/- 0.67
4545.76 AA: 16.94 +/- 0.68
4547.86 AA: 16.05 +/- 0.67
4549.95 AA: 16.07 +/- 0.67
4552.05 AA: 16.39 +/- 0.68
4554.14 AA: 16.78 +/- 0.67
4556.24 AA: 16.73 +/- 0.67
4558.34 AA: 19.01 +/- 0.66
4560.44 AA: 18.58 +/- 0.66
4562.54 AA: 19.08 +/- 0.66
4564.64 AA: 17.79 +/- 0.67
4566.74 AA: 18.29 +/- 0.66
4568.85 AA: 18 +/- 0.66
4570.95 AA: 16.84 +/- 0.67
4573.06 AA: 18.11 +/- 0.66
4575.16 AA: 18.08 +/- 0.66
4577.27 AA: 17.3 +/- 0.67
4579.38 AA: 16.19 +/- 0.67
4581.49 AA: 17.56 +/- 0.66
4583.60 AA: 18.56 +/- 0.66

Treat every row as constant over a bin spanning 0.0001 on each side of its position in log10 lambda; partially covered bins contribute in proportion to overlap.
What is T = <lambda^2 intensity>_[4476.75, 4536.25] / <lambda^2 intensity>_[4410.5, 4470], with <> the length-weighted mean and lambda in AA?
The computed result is 1.14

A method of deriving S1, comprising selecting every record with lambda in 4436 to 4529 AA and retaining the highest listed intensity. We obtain 19.62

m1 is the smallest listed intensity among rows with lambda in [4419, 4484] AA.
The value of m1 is 12.6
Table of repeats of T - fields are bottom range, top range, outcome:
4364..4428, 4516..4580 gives 1.31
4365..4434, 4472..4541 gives 1.25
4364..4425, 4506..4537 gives 1.26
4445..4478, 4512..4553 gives 1.10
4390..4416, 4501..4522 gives 1.31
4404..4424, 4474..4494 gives 1.16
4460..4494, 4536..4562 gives 1.11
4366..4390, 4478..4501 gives 1.33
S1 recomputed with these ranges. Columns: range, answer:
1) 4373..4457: 17.09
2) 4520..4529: 18.65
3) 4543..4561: 19.01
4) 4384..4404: 16.05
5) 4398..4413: 15.63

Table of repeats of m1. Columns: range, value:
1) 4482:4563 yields 12.97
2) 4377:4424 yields 9.137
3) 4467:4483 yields 14.34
